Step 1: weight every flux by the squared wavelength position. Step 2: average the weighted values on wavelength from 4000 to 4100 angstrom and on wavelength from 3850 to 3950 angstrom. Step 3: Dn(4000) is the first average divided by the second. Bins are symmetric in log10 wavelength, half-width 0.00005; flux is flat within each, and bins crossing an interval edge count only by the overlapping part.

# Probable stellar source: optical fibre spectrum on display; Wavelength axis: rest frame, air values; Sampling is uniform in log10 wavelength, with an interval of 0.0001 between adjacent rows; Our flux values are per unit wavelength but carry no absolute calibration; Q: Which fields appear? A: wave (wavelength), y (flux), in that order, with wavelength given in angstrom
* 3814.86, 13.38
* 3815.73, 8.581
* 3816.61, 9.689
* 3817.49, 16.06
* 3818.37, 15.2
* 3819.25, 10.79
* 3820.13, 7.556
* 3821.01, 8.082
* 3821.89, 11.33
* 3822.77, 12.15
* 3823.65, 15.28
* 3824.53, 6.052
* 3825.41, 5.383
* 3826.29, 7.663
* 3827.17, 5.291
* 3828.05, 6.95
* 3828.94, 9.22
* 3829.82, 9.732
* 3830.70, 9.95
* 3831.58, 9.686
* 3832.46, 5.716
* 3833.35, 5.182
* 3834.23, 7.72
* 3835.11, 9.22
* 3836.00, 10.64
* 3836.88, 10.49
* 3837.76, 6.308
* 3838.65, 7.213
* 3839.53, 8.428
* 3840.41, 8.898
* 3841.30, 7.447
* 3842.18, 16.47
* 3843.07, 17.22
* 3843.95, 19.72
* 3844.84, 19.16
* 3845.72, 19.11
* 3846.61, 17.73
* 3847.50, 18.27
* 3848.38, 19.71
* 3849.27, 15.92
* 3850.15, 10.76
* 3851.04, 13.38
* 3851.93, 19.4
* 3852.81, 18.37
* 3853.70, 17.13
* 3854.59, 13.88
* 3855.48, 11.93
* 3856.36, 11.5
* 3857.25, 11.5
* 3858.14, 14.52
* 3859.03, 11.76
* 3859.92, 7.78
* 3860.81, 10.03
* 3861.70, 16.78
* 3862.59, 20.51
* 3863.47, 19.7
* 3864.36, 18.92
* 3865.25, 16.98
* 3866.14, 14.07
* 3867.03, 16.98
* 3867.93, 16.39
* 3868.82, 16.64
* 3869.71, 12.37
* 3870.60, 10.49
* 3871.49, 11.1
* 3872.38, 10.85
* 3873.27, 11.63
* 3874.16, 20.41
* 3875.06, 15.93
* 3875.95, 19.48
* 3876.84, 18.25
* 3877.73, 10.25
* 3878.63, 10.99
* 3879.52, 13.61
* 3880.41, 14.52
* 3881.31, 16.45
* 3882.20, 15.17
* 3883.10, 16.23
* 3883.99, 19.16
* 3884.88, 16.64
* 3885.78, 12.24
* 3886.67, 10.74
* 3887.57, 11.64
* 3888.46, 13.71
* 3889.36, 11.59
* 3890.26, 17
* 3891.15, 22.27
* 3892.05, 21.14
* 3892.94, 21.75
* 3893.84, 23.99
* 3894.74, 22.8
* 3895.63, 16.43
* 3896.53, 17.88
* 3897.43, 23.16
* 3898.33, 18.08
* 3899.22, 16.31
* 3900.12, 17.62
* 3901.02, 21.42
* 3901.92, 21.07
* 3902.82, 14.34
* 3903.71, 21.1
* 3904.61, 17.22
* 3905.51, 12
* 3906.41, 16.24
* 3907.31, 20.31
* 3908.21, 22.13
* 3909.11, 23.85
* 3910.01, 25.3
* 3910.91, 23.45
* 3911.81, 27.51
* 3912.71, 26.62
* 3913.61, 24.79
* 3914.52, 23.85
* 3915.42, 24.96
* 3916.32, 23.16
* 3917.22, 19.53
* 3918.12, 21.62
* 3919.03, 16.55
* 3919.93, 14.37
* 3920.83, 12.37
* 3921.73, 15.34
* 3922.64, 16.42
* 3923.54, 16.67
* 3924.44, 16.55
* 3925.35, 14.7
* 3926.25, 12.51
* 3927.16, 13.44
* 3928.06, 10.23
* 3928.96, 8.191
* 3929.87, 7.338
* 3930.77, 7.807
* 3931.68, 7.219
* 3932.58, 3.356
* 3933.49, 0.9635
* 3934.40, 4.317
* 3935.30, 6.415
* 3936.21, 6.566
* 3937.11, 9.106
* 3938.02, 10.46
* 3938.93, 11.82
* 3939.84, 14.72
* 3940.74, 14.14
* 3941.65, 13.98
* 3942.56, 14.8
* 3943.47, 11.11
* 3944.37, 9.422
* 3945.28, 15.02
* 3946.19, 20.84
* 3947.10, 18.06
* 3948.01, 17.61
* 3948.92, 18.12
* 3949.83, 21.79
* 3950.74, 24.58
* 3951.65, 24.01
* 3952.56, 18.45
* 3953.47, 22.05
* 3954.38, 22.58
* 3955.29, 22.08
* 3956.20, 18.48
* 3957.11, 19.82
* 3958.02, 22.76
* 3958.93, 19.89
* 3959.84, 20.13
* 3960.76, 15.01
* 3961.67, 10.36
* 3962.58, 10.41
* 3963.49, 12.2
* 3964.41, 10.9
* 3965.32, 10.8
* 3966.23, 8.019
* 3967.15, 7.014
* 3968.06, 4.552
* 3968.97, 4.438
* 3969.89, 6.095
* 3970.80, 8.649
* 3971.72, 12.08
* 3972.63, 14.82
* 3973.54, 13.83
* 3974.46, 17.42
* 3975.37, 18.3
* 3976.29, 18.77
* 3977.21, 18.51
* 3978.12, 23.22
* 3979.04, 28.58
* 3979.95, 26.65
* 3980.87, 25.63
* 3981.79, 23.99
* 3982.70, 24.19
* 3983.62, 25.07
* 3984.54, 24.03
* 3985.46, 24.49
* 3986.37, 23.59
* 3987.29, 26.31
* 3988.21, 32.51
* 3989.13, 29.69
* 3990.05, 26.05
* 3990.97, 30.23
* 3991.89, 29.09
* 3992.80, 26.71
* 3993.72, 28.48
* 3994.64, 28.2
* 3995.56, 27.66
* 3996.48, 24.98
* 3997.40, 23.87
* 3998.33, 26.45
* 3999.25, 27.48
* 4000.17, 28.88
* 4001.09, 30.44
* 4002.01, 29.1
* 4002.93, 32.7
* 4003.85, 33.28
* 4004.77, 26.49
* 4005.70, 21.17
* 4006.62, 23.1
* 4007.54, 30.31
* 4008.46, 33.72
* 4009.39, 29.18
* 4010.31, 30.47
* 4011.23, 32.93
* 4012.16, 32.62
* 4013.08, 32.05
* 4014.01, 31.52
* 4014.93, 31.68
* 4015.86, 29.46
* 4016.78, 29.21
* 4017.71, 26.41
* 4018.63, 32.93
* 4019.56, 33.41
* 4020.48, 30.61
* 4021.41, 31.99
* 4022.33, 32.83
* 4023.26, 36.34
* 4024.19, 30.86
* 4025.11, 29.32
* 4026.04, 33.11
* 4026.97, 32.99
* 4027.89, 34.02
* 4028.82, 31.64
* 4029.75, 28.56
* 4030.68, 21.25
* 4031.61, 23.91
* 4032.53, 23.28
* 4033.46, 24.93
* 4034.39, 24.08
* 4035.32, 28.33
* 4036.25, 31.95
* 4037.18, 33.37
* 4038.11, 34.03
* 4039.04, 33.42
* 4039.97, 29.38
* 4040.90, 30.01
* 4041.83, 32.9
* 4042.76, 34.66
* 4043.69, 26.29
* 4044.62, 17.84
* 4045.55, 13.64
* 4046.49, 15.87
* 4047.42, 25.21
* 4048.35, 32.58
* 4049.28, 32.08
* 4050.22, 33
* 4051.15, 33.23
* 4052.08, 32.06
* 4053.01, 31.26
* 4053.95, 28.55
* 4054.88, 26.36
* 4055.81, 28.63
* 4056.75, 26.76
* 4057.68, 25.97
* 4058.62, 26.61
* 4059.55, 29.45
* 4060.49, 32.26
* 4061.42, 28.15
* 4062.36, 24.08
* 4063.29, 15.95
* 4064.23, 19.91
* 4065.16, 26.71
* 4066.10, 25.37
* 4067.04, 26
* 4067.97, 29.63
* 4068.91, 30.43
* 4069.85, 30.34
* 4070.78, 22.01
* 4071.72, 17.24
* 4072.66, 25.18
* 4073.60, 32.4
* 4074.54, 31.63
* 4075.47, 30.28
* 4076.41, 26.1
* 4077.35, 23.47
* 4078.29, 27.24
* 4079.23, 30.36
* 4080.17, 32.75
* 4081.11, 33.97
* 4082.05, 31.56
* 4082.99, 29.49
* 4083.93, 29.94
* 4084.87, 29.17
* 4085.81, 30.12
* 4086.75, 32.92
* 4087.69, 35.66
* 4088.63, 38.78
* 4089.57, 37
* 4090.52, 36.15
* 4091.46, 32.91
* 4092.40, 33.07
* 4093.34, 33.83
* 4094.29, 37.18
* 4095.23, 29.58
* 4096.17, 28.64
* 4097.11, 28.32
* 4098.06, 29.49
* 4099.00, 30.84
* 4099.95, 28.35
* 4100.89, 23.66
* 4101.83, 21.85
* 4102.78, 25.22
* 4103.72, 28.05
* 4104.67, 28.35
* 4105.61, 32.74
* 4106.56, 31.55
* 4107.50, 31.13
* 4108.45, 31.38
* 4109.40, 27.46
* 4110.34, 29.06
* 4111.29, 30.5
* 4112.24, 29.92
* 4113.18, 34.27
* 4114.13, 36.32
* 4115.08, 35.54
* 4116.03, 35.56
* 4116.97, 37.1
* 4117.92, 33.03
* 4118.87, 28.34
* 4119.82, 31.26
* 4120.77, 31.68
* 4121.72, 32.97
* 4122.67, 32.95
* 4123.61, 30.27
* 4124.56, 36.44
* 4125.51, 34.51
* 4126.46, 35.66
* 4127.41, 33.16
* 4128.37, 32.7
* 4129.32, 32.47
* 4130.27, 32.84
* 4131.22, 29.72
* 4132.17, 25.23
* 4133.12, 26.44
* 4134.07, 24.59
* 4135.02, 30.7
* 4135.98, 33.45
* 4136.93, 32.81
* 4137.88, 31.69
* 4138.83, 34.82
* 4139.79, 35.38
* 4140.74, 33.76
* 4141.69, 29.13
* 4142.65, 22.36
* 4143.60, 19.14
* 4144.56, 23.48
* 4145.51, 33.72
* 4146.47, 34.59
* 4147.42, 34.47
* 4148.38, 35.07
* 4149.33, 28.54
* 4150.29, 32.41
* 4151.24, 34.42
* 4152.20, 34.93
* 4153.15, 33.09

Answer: 2.02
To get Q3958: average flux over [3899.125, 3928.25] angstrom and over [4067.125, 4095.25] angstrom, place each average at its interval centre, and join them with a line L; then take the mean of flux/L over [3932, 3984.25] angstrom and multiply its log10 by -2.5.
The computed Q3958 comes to 0.40 mag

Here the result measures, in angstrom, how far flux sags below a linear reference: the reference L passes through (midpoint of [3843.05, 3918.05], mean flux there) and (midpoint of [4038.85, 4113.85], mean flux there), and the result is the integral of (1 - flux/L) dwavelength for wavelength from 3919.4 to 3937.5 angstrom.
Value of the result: 8.9 angstrom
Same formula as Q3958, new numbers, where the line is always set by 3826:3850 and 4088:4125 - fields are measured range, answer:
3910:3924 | -0.19 mag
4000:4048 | -0.16 mag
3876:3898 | -0.10 mag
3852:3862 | -0.04 mag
